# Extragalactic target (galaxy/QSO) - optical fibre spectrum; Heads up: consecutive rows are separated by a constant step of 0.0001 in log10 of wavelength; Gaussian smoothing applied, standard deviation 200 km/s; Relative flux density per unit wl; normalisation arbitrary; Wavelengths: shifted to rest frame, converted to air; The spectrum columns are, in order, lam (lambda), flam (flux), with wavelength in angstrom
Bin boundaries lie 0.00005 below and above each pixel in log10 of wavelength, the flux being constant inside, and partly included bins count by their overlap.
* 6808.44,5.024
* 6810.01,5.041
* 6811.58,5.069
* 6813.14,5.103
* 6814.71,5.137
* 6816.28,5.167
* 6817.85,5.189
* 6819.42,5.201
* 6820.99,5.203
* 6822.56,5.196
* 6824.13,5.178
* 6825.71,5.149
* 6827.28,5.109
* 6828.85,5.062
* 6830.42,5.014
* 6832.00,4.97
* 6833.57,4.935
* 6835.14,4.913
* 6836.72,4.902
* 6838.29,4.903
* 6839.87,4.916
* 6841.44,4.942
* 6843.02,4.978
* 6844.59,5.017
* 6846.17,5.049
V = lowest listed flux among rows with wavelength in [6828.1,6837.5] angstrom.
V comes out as 4.902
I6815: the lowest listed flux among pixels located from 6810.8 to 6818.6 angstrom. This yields 5.069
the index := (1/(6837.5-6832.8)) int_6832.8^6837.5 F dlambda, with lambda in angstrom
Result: 4.91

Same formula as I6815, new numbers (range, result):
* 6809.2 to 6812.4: 5.041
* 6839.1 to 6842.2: 4.916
